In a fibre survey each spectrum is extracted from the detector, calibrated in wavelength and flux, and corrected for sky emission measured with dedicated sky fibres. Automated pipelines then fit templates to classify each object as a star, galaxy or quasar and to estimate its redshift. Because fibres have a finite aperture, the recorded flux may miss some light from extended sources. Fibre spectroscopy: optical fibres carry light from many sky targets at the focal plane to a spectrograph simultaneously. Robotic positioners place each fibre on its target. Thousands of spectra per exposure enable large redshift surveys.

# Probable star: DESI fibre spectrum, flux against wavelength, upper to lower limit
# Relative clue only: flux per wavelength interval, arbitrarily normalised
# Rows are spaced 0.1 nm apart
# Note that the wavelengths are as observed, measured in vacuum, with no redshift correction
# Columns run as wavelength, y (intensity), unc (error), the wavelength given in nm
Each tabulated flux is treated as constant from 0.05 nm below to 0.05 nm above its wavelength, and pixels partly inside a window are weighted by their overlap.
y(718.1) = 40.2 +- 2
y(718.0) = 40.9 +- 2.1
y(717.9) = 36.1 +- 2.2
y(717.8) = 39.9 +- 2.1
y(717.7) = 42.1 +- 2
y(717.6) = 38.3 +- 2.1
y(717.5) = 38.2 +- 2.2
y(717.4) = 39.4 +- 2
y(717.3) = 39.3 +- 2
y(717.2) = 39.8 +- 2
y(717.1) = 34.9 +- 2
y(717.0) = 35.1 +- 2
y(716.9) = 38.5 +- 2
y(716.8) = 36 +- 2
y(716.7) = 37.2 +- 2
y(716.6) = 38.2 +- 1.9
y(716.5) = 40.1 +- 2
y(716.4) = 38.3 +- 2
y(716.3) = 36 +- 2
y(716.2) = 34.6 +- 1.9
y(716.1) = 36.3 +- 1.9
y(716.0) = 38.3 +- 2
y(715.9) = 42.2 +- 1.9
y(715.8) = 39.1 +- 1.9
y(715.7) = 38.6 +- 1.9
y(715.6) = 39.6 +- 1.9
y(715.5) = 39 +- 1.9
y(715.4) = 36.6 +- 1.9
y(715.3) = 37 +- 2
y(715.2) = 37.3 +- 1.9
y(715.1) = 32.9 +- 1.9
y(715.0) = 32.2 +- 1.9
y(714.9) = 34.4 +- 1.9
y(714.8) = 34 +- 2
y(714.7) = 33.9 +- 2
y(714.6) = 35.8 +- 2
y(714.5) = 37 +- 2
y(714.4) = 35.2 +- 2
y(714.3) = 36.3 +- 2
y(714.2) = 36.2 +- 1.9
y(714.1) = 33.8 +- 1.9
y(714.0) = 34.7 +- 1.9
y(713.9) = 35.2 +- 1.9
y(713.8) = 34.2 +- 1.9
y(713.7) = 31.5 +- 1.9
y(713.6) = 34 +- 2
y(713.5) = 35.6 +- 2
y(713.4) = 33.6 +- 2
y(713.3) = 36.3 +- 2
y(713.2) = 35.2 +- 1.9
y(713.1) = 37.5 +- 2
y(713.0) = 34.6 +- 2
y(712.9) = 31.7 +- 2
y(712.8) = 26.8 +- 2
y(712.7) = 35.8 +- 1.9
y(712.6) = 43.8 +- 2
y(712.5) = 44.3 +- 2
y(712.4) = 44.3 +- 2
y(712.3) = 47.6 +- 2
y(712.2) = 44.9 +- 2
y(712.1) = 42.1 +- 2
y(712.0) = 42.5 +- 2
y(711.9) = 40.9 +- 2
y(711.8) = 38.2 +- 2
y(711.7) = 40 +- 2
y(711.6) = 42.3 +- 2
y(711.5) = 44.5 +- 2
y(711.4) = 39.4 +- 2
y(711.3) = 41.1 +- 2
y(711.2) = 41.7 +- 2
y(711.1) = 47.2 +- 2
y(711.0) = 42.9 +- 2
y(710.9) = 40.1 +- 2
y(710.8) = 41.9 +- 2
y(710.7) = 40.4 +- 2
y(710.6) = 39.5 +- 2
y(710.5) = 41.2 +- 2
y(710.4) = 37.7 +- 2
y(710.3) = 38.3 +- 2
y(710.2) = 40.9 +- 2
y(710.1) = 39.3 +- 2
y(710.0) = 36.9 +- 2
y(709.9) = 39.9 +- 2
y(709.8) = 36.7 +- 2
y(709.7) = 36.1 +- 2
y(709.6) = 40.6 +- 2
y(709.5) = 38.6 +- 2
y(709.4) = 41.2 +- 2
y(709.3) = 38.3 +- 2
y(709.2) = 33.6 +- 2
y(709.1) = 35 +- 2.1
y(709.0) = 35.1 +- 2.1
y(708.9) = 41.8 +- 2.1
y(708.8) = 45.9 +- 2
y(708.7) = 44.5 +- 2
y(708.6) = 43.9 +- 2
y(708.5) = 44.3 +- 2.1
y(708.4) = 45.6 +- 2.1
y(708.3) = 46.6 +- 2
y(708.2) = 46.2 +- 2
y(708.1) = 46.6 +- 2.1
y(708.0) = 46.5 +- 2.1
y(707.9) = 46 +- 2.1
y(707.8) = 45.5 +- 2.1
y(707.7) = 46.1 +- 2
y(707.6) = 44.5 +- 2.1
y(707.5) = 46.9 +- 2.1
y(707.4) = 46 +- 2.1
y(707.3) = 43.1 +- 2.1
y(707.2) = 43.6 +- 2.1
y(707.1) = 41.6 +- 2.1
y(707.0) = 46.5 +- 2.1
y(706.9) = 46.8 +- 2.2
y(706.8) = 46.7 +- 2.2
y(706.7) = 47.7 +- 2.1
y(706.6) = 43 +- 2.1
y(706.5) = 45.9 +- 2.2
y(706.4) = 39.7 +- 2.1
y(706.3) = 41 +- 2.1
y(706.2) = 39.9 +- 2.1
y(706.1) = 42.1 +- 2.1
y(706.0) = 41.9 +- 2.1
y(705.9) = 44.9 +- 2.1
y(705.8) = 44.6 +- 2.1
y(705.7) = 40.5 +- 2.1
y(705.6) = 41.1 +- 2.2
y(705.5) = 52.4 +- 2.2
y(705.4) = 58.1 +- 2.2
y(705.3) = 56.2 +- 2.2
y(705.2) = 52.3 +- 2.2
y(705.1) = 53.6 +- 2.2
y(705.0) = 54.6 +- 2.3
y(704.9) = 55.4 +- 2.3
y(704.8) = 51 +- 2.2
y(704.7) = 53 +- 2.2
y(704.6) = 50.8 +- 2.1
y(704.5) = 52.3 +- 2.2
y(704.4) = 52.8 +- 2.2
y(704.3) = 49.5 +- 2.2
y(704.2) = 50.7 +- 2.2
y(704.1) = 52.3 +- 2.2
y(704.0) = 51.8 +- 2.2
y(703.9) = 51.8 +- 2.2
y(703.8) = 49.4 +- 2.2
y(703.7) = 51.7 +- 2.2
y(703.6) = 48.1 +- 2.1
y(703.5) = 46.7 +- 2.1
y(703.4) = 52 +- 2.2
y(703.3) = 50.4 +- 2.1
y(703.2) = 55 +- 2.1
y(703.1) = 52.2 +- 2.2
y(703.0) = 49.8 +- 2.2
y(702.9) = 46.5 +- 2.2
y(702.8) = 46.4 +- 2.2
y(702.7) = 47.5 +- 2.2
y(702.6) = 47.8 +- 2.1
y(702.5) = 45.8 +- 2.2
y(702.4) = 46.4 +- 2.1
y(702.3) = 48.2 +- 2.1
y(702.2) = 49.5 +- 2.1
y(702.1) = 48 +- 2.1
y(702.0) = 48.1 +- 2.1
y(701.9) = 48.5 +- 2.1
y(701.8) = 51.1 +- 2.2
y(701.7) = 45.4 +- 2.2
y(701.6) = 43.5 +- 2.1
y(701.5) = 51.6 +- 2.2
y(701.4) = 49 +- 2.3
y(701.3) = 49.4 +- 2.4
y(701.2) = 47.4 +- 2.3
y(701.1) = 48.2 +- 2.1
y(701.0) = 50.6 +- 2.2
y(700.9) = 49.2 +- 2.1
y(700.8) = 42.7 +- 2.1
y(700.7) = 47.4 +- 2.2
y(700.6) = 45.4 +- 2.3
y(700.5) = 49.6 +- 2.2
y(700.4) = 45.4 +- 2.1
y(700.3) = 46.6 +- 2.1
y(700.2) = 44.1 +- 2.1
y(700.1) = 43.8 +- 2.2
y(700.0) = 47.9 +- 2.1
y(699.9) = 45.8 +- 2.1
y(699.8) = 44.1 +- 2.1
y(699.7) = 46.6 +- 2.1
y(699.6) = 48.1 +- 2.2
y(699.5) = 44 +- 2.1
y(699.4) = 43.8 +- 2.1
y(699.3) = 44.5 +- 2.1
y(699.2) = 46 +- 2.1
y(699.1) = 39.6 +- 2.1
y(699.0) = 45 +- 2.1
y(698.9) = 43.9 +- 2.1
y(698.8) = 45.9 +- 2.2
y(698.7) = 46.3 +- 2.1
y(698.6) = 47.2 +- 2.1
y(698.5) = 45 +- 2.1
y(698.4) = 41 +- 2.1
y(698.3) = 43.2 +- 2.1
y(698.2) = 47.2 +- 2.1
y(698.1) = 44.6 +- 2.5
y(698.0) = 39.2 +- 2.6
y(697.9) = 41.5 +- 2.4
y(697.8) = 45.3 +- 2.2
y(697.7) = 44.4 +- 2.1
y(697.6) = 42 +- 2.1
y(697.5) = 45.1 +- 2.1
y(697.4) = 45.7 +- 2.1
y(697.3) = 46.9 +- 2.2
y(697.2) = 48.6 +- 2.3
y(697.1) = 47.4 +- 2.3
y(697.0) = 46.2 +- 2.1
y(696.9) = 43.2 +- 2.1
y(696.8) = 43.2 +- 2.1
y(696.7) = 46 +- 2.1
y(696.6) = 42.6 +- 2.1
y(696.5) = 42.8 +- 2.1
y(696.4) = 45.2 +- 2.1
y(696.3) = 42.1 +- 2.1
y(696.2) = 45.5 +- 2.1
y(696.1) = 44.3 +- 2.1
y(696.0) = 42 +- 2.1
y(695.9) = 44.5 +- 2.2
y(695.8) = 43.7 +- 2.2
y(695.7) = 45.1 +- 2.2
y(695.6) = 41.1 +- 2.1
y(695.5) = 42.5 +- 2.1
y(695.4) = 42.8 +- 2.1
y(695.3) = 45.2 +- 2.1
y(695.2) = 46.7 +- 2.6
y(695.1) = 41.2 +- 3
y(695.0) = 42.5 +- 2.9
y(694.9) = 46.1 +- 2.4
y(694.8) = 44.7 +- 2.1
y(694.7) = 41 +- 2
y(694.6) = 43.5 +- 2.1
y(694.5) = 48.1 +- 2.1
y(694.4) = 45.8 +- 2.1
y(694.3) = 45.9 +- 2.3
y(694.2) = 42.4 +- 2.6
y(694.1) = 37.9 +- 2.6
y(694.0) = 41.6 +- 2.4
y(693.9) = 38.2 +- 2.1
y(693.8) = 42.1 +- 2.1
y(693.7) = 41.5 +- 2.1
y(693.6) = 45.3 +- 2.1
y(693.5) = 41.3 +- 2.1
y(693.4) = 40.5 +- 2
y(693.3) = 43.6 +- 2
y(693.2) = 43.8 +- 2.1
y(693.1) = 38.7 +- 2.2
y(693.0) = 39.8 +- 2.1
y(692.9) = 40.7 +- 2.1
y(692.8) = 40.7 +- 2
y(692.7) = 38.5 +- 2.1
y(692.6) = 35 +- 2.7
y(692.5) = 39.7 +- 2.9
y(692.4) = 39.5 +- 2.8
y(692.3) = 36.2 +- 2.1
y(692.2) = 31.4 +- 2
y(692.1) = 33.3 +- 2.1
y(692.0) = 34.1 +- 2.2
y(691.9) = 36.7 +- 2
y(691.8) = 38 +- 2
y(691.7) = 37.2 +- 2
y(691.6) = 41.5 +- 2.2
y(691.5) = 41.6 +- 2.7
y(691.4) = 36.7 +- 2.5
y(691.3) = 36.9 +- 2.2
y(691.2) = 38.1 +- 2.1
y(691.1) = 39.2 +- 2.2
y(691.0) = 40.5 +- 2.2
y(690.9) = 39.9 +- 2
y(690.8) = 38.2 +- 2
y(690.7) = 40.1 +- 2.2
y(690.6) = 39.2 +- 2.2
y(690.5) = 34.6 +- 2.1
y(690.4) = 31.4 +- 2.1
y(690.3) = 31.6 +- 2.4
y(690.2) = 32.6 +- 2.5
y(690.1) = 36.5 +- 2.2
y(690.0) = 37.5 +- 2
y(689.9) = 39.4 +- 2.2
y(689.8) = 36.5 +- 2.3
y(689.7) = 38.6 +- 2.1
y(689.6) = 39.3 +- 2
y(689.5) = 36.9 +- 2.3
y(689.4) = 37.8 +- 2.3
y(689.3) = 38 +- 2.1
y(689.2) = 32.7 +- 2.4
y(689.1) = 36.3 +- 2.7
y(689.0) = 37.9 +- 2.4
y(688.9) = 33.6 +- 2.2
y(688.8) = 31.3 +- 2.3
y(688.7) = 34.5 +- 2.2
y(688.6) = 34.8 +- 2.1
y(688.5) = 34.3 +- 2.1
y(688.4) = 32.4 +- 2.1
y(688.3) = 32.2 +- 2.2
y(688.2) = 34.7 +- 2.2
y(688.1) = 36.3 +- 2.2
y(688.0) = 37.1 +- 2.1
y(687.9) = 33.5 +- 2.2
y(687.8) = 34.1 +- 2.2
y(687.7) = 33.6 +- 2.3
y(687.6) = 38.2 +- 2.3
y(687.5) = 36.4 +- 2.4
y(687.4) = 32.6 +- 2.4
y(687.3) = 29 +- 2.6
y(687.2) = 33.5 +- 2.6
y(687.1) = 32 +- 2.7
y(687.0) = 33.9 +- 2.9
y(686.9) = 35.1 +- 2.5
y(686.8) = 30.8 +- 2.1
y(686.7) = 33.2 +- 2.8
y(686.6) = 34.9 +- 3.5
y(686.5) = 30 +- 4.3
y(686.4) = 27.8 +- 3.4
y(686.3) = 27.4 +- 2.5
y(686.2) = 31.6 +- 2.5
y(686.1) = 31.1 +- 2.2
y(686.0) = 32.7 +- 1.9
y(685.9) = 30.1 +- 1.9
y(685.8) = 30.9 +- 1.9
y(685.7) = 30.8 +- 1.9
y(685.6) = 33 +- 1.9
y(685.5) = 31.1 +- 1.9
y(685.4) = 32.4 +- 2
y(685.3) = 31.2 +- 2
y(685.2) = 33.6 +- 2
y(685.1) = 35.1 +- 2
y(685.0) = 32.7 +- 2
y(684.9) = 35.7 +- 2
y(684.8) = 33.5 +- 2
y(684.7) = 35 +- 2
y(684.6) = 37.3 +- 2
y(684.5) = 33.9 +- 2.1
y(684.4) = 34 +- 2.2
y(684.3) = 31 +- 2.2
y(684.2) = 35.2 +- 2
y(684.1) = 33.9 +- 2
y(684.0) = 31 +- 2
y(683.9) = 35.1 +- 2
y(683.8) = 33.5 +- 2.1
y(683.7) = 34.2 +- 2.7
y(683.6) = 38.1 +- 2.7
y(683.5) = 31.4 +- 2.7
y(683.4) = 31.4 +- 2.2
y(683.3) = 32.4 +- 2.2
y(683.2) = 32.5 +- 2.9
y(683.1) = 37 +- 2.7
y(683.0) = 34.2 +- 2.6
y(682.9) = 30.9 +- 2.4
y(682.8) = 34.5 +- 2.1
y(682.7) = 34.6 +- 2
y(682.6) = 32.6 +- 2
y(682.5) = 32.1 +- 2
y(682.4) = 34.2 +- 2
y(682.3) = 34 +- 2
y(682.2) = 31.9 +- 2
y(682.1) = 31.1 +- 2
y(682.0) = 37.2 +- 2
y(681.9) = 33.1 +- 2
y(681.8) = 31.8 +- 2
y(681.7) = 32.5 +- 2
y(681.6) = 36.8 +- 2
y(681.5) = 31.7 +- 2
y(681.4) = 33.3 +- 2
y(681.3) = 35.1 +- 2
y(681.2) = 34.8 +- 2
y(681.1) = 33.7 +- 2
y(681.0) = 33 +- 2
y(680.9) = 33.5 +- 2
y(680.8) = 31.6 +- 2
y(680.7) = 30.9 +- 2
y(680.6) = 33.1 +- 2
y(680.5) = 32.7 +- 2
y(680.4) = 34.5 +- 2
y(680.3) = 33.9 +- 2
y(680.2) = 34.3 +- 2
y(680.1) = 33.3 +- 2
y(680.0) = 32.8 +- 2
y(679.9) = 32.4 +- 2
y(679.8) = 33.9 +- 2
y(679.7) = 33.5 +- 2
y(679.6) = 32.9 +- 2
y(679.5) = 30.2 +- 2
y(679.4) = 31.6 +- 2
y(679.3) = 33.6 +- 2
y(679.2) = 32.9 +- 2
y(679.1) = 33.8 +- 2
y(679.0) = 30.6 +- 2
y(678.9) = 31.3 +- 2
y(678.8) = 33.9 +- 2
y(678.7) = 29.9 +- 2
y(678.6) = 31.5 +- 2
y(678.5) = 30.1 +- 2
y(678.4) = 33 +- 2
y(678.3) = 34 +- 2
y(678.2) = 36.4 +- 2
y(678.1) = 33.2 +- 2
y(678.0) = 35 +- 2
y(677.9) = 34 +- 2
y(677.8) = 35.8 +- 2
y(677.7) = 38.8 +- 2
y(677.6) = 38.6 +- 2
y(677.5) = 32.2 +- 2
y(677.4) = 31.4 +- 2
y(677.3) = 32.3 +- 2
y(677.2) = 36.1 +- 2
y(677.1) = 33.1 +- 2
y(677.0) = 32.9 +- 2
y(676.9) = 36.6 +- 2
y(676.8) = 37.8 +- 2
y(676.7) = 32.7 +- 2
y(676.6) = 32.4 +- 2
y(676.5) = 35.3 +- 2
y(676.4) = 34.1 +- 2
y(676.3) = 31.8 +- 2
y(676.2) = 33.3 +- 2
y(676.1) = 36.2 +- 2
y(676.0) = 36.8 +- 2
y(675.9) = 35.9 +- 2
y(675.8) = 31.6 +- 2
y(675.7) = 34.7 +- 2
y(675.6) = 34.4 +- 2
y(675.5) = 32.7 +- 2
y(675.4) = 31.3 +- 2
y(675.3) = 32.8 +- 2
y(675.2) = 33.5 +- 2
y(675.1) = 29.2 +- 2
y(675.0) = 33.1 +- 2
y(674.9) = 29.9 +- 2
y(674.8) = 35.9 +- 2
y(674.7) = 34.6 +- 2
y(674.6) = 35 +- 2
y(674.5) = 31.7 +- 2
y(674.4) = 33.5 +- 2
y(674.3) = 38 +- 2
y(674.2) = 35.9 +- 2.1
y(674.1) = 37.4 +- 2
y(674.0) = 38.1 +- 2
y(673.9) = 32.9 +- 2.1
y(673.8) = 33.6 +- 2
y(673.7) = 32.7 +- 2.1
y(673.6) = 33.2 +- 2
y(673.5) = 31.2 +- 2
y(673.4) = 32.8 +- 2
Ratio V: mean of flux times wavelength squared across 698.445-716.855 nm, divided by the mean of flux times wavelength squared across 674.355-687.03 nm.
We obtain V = 1.40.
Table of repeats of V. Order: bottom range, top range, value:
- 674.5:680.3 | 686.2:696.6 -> 1.19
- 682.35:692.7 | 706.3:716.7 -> 1.23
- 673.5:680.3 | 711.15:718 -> 1.25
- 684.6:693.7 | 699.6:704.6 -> 1.41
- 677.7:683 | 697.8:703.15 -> 1.48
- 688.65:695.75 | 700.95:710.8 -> 1.22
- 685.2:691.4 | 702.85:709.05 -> 1.45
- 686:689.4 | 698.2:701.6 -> 1.42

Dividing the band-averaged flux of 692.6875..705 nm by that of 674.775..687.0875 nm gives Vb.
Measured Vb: 1.4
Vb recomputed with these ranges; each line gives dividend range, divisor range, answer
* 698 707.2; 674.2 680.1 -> 1.41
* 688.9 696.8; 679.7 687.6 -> 1.21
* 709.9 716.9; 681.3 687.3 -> 1.15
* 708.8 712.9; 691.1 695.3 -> 0.99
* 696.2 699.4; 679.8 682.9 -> 1.33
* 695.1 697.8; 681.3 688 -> 1.34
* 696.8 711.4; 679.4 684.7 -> 1.36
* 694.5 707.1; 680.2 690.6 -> 1.38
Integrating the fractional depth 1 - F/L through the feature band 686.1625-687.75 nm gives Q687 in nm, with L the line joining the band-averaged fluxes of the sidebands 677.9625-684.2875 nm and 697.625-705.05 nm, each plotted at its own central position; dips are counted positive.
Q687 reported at 0.21 nm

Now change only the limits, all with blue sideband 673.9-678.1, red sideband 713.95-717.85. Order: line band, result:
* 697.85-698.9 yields -0.24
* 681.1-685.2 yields 0.12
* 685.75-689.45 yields 0.18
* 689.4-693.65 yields -0.33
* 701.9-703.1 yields -0.39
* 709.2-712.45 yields -0.35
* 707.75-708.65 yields -0.23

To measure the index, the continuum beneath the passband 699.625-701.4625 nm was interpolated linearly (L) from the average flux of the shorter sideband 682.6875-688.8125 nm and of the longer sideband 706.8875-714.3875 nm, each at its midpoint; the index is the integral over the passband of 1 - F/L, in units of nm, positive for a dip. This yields -0.46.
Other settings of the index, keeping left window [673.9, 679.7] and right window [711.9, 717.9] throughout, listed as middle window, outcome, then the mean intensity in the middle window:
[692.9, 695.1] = -0.446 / 42.5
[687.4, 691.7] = -0.168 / 36.3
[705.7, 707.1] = -0.276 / 43.7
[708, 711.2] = -0.364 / 41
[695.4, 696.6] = -0.268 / 43.5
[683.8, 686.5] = 0.155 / 32.5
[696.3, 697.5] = -0.320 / 45.1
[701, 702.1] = -0.375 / 48.3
